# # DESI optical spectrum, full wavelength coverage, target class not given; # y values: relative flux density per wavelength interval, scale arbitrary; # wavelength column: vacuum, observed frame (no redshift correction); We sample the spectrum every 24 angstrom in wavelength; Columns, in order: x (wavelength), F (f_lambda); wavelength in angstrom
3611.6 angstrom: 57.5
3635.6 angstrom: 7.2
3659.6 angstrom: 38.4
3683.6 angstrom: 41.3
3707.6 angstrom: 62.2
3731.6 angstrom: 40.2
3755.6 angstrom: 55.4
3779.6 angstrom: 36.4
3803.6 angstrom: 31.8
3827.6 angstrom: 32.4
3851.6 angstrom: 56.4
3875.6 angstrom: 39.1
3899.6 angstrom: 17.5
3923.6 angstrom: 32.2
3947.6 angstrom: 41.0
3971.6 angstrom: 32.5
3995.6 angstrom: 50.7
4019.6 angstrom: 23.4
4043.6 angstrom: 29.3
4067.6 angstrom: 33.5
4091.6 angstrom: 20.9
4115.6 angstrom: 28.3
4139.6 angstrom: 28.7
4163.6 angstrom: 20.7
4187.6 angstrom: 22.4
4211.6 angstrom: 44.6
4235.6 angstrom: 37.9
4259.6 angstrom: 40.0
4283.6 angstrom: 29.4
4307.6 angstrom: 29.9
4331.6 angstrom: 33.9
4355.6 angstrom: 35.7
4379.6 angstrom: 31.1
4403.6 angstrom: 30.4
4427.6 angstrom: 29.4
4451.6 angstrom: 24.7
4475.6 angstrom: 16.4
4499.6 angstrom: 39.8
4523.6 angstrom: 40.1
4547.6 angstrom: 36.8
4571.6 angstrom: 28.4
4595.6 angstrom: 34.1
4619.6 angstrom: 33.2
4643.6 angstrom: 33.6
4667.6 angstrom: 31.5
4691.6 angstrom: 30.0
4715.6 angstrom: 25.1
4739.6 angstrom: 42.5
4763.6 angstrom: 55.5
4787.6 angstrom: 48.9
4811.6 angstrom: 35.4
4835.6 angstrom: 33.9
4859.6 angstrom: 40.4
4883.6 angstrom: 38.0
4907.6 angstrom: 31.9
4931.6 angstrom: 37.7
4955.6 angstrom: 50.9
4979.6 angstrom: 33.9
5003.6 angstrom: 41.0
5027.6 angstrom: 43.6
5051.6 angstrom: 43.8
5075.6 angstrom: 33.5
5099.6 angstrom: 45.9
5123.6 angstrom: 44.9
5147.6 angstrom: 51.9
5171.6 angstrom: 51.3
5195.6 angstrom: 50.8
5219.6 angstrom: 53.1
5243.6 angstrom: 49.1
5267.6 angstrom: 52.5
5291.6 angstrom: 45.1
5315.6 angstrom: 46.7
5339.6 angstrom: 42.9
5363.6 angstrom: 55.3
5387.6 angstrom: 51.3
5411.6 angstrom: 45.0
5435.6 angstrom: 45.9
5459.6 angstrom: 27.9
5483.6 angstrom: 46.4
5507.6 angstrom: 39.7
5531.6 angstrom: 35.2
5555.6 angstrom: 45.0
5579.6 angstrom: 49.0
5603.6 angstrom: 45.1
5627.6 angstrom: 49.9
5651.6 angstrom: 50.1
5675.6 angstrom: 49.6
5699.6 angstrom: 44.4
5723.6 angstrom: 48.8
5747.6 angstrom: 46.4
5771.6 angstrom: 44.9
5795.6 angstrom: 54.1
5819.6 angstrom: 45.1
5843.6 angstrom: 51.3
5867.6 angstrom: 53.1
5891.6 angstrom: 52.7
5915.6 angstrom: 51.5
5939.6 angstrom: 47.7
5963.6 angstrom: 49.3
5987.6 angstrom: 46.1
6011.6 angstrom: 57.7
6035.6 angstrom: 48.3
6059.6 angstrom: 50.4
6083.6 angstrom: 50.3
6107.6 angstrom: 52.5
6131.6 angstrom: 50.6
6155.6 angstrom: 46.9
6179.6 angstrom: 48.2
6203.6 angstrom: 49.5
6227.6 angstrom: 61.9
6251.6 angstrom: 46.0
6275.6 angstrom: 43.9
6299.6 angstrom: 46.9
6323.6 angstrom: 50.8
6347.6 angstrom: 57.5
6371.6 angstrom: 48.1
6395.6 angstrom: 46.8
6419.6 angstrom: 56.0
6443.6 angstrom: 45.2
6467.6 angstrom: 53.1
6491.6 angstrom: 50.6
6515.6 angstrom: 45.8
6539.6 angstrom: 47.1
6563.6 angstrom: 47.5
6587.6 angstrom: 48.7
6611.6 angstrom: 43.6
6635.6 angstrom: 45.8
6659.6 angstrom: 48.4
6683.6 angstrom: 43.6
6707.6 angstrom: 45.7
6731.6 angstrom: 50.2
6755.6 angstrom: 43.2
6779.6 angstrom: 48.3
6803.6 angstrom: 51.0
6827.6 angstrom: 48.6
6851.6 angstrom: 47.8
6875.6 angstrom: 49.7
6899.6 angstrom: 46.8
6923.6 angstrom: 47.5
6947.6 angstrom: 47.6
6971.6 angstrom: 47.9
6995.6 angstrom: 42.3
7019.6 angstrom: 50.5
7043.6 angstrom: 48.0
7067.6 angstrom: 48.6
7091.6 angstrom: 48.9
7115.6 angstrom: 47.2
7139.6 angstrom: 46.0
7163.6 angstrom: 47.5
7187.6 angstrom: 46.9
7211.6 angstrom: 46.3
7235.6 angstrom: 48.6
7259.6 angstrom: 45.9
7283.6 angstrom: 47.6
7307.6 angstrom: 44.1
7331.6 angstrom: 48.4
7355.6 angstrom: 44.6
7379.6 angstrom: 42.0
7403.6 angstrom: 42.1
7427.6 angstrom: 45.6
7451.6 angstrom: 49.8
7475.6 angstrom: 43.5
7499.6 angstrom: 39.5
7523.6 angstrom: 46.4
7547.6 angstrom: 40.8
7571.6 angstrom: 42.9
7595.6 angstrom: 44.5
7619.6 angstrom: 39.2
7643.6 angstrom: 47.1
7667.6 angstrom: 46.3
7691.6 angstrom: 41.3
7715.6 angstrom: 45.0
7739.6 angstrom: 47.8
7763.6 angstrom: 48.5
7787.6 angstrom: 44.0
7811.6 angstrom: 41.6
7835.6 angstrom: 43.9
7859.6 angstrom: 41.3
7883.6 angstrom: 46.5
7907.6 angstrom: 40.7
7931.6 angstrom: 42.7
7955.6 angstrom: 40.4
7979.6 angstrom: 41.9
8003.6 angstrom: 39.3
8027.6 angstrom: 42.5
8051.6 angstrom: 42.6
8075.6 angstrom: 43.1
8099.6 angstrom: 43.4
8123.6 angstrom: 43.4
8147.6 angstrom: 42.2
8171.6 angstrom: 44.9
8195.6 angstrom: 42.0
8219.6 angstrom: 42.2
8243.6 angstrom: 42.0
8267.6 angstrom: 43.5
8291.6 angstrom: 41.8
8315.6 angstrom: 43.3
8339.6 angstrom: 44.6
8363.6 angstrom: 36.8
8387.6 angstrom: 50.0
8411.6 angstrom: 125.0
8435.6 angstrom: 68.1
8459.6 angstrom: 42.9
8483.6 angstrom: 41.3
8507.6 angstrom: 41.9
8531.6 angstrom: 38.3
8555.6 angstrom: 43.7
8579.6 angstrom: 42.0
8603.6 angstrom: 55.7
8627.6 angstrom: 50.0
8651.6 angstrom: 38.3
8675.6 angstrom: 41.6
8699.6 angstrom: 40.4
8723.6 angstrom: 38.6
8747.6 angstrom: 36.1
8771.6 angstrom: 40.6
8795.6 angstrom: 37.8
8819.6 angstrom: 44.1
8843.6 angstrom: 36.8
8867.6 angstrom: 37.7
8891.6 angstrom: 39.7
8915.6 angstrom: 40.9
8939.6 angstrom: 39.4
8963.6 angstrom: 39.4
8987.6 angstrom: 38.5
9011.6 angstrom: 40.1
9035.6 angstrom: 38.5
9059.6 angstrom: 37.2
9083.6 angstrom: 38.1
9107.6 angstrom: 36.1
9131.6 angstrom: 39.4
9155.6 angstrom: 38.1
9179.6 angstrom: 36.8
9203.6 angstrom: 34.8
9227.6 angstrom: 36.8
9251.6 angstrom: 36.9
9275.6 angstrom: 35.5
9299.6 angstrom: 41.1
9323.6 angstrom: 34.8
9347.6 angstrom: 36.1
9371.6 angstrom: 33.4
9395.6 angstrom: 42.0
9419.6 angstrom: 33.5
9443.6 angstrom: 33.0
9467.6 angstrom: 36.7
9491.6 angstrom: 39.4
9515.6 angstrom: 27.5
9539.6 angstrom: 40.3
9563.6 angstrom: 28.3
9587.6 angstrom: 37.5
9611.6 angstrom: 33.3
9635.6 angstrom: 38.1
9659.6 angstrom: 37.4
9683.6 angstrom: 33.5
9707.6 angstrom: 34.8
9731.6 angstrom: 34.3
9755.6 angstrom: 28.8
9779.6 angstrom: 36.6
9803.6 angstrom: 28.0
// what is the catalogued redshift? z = 0.28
